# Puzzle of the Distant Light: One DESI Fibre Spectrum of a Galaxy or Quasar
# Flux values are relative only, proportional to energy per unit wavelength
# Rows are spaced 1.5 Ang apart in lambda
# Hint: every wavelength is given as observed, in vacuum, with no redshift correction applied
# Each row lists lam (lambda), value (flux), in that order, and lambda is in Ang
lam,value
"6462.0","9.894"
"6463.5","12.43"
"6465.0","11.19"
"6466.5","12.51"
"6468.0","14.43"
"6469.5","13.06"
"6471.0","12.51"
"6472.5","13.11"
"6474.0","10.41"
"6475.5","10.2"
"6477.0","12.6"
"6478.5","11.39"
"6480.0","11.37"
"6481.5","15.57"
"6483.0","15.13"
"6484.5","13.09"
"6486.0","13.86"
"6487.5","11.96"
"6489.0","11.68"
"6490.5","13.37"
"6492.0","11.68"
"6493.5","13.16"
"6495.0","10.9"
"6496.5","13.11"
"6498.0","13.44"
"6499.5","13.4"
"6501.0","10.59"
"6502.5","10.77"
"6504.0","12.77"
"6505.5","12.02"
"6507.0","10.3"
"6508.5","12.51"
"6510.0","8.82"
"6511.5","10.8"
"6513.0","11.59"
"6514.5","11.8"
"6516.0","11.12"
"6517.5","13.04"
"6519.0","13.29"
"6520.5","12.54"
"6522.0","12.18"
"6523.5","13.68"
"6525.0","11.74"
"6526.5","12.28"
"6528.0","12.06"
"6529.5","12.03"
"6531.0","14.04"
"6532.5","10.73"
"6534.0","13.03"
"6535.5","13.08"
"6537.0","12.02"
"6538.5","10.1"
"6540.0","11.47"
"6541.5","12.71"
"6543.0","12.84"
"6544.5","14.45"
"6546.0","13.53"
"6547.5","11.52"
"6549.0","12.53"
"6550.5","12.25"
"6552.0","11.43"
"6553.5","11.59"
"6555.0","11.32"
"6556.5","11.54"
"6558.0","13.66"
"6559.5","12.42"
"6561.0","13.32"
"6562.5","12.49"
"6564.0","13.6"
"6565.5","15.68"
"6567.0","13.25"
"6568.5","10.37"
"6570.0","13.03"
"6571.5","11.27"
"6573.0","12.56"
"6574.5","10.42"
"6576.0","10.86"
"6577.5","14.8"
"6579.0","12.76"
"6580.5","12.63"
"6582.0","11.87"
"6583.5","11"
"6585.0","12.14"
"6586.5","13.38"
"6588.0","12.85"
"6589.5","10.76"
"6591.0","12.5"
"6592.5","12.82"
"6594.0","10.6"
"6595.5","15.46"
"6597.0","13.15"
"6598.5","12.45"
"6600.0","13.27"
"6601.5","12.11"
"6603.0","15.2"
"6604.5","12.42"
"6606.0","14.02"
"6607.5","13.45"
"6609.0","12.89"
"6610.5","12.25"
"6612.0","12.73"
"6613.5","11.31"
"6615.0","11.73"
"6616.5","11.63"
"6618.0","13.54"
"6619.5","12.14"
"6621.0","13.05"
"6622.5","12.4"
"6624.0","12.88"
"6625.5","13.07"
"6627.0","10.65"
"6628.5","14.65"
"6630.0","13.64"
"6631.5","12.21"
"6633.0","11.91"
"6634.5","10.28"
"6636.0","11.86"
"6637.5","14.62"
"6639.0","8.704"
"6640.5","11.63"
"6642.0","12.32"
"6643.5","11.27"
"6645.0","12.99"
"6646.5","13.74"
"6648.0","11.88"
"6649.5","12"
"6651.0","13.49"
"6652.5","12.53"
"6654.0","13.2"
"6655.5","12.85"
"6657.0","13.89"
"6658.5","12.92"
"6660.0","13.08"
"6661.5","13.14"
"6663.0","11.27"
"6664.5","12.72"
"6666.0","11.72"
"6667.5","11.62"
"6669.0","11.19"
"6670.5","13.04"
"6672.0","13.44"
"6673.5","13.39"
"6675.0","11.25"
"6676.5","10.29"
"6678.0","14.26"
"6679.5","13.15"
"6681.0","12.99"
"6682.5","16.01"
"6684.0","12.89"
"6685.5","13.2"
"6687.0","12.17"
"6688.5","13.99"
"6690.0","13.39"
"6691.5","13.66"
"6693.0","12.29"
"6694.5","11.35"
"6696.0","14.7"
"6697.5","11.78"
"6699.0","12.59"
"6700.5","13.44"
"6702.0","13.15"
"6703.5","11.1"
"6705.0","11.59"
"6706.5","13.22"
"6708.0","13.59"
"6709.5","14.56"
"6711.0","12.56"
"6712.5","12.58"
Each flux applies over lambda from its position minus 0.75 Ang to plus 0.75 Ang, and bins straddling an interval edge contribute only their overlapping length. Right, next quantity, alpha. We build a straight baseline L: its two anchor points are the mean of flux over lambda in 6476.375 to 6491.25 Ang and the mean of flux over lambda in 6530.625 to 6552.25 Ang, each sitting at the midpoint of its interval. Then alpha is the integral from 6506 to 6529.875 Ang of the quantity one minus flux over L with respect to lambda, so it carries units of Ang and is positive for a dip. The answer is 1.5 Ang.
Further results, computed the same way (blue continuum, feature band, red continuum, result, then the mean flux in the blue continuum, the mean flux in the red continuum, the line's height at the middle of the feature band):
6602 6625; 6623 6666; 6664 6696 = 1.09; 12.8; 12.8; 12.8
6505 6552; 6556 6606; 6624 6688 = -1.42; 12.1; 12.6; 12.3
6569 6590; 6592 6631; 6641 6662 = -1.20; 12.2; 12.8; 12.4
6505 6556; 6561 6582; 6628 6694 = -0.59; 12.1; 12.6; 12.2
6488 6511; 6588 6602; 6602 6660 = -0.22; 11.9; 12.6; 12.4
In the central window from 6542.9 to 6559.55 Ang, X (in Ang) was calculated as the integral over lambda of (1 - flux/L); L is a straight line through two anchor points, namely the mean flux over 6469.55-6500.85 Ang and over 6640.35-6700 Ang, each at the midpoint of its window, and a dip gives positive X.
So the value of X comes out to 0.3 Ang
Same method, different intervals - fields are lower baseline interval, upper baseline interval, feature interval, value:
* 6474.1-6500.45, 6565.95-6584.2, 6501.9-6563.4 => 1.1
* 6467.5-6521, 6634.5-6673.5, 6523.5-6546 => -0.2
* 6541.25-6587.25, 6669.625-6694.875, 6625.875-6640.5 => 0.8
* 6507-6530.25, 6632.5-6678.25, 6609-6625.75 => -0.3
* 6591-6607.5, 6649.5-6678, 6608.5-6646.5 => 1.7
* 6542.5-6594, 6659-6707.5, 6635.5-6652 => 0.5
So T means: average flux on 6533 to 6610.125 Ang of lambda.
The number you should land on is 12.6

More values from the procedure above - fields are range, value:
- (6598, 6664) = 12.6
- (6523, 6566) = 12.5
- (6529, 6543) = 12.2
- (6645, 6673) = 12.7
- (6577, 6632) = 12.7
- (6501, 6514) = 11.2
